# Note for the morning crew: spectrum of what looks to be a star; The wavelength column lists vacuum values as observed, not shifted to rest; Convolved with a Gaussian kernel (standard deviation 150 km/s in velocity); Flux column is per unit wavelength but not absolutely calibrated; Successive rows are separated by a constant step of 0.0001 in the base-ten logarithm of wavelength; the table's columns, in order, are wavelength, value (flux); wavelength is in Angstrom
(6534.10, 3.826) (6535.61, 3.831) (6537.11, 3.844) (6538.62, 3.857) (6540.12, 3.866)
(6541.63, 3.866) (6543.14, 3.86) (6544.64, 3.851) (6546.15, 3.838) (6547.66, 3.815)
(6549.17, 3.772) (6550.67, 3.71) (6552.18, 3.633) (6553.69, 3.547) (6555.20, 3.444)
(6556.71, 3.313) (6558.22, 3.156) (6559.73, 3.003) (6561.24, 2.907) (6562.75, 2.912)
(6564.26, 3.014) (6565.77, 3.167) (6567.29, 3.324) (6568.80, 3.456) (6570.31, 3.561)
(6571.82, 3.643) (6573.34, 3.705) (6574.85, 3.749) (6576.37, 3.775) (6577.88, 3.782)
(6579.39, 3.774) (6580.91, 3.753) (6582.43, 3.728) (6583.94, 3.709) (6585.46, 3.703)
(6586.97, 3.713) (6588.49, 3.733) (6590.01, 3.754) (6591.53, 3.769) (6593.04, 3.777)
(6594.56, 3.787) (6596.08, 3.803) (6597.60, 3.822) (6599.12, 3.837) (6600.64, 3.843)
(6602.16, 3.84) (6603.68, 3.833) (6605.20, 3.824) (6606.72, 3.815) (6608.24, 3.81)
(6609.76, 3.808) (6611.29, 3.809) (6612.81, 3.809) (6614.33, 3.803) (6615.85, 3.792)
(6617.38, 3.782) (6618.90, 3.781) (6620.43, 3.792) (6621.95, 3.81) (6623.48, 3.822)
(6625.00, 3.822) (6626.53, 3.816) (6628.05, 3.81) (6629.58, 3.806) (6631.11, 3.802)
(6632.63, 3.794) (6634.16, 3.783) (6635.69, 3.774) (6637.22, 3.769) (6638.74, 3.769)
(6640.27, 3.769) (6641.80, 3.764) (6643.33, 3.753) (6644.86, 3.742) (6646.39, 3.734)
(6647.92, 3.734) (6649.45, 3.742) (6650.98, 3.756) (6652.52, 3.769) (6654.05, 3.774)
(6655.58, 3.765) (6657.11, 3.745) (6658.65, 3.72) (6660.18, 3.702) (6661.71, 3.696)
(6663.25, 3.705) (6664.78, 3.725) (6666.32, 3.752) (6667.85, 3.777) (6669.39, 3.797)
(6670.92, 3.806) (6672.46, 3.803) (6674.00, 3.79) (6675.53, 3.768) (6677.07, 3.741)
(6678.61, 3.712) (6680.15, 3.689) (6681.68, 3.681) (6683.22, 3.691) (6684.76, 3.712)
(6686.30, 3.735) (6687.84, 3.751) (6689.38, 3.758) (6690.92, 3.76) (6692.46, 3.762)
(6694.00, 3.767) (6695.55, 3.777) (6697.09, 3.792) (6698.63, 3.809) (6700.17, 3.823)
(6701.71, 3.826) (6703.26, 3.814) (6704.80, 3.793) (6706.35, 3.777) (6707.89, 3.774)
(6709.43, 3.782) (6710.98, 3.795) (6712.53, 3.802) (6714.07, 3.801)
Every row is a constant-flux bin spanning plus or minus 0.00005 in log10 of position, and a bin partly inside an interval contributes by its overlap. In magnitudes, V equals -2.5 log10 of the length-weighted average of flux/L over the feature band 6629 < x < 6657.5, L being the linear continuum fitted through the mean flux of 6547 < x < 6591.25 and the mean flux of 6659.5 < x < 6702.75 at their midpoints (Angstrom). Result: -0.026 mag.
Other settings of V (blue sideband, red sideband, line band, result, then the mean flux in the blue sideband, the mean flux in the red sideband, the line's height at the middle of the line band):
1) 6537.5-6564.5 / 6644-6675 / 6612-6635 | -0.04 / 3.53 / 3.75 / 3.68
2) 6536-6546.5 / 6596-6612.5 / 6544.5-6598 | 0.08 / 3.86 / 3.82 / 3.84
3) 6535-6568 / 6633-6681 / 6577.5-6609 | -0.05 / 3.52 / 3.75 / 3.61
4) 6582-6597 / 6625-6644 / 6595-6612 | -0.02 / 3.75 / 3.79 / 3.76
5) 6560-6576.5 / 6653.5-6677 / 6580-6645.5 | -0.07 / 3.36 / 3.75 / 3.54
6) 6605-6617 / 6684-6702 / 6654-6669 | 0.01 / 3.81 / 3.77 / 3.79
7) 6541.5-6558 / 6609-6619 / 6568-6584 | 0.01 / 3.67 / 3.8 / 3.72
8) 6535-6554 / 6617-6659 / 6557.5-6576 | 0.15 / 3.8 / 3.78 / 3.79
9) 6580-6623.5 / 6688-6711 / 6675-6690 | 0.02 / 3.79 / 3.79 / 3.79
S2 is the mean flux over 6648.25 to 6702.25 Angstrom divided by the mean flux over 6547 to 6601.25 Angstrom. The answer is 1.0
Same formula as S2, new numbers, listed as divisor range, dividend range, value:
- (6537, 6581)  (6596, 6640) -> 1.07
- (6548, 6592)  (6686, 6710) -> 1.07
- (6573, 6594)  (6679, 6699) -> 1.00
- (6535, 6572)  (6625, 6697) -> 1.07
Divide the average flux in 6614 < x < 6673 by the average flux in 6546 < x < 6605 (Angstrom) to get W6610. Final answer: 1.0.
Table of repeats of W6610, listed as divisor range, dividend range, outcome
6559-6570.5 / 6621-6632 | 1.21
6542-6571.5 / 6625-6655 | 1.10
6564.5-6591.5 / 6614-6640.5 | 1.04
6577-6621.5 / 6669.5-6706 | 0.99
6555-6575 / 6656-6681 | 1.14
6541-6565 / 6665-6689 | 1.08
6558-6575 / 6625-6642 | 1.15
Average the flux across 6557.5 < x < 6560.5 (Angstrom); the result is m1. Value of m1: 3.08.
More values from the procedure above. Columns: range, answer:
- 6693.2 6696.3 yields 3.76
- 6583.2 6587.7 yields 3.71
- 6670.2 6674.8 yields 3.8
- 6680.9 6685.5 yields 3.7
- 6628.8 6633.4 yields 3.8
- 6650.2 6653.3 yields 3.76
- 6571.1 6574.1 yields 3.67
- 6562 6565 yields 2.96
